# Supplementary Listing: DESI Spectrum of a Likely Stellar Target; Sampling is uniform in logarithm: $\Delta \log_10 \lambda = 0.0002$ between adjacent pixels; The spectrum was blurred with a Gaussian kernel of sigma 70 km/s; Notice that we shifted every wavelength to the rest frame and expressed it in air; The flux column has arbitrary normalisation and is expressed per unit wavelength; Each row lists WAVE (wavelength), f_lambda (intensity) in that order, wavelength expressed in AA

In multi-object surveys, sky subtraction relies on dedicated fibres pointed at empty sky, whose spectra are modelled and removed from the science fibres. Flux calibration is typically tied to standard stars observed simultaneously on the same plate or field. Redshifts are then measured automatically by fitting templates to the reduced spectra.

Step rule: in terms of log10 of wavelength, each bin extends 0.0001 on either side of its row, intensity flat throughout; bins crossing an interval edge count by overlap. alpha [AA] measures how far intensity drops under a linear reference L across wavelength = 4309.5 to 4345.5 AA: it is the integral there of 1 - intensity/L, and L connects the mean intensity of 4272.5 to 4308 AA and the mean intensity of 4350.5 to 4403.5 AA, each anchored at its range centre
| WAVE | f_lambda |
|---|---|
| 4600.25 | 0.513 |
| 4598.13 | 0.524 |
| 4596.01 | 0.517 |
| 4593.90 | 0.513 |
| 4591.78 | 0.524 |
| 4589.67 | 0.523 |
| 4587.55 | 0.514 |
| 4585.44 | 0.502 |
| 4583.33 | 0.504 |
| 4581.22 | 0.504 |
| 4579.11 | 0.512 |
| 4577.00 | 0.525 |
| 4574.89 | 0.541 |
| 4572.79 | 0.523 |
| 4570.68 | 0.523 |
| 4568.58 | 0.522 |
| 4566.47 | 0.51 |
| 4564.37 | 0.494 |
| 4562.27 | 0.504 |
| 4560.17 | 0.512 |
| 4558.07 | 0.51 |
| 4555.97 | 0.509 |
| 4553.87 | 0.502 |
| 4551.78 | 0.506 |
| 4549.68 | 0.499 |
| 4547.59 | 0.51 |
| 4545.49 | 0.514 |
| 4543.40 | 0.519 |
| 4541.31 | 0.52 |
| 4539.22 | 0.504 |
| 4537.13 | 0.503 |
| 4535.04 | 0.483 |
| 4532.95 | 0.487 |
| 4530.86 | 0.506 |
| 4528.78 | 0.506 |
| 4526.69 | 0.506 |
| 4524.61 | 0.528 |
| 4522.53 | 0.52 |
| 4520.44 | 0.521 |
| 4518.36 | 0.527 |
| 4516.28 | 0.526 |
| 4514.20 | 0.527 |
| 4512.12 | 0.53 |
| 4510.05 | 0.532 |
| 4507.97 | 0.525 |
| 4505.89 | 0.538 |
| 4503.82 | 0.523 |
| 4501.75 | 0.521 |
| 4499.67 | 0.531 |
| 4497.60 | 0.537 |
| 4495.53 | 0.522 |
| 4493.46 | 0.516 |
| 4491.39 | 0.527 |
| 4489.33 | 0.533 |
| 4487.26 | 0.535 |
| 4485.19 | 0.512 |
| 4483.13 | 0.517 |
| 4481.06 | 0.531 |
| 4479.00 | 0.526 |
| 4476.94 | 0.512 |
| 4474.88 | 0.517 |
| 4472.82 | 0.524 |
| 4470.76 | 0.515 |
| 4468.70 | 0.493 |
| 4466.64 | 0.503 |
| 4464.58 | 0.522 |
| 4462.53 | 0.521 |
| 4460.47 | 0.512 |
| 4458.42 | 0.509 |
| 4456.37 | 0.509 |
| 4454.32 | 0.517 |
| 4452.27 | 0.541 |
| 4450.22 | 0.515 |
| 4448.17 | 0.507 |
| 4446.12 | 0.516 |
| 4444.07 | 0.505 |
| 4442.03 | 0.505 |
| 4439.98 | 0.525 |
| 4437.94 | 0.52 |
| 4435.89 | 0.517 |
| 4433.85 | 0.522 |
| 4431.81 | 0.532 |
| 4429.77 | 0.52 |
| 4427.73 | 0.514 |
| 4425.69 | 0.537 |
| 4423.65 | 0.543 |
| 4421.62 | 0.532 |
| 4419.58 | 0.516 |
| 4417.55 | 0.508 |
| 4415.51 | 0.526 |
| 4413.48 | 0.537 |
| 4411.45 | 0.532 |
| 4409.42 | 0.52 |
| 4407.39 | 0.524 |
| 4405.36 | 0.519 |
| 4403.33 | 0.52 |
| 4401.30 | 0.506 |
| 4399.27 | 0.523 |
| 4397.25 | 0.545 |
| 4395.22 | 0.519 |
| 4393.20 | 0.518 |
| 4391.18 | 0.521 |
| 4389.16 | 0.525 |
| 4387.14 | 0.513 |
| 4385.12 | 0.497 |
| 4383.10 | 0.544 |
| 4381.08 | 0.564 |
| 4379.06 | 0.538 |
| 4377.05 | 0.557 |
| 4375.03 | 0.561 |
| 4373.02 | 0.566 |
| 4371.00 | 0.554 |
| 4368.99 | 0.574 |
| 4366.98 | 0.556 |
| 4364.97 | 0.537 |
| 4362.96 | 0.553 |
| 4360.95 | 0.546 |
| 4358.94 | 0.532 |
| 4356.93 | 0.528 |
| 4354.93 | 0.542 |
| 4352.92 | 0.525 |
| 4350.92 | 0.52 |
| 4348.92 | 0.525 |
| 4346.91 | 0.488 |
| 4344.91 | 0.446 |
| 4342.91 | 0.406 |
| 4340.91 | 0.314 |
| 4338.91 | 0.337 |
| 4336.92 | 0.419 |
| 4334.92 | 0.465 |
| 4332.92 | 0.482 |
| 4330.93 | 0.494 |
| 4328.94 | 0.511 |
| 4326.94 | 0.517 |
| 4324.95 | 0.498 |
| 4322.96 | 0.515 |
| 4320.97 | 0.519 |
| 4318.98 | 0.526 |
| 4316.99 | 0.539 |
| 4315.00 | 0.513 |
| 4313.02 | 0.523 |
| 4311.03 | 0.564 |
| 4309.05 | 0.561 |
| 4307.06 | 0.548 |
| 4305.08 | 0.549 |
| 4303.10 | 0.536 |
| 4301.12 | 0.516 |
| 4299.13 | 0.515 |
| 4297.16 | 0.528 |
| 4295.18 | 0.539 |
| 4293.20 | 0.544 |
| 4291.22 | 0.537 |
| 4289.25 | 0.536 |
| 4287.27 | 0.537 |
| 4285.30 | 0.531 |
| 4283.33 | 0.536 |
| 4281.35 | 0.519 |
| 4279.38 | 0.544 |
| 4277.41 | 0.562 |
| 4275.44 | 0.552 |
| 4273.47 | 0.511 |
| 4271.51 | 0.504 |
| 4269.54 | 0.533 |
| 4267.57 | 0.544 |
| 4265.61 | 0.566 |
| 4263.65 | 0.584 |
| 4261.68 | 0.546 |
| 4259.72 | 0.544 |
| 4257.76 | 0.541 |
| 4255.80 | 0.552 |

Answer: 3.9 AA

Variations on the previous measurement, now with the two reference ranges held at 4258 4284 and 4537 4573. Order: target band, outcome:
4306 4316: -0.1 AA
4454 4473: 0.3 AA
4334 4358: 3.3 AA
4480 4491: -0.2 AA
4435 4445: 0.2 AA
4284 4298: 0.1 AA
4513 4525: -0.2 AA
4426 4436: 0.0 AA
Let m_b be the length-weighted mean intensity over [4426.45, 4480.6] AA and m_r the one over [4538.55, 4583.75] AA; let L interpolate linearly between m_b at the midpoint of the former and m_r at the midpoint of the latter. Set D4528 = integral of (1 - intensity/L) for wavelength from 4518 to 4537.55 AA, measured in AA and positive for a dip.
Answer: 0.2 AA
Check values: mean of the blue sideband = 0.516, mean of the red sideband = 0.512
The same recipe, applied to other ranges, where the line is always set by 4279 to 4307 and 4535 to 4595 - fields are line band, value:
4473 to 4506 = -0.42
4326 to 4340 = 1.87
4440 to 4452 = 0.20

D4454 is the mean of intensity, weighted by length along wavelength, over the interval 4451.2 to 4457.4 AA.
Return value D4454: 0.523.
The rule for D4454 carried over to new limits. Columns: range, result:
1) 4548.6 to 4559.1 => 0.505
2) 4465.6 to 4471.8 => 0.503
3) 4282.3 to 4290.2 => 0.535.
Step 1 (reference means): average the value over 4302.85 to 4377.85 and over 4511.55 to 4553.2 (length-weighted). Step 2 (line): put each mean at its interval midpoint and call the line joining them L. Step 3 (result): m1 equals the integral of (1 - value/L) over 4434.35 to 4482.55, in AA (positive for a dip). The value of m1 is -0.4 AA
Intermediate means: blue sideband 0.511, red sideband 0.512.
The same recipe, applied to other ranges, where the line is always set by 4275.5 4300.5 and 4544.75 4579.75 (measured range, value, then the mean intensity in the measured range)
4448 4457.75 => 0.1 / 0.519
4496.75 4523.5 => -0.5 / 0.527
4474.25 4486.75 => 0.0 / 0.52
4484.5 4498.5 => -0.2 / 0.526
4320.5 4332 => 0.5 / 0.509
